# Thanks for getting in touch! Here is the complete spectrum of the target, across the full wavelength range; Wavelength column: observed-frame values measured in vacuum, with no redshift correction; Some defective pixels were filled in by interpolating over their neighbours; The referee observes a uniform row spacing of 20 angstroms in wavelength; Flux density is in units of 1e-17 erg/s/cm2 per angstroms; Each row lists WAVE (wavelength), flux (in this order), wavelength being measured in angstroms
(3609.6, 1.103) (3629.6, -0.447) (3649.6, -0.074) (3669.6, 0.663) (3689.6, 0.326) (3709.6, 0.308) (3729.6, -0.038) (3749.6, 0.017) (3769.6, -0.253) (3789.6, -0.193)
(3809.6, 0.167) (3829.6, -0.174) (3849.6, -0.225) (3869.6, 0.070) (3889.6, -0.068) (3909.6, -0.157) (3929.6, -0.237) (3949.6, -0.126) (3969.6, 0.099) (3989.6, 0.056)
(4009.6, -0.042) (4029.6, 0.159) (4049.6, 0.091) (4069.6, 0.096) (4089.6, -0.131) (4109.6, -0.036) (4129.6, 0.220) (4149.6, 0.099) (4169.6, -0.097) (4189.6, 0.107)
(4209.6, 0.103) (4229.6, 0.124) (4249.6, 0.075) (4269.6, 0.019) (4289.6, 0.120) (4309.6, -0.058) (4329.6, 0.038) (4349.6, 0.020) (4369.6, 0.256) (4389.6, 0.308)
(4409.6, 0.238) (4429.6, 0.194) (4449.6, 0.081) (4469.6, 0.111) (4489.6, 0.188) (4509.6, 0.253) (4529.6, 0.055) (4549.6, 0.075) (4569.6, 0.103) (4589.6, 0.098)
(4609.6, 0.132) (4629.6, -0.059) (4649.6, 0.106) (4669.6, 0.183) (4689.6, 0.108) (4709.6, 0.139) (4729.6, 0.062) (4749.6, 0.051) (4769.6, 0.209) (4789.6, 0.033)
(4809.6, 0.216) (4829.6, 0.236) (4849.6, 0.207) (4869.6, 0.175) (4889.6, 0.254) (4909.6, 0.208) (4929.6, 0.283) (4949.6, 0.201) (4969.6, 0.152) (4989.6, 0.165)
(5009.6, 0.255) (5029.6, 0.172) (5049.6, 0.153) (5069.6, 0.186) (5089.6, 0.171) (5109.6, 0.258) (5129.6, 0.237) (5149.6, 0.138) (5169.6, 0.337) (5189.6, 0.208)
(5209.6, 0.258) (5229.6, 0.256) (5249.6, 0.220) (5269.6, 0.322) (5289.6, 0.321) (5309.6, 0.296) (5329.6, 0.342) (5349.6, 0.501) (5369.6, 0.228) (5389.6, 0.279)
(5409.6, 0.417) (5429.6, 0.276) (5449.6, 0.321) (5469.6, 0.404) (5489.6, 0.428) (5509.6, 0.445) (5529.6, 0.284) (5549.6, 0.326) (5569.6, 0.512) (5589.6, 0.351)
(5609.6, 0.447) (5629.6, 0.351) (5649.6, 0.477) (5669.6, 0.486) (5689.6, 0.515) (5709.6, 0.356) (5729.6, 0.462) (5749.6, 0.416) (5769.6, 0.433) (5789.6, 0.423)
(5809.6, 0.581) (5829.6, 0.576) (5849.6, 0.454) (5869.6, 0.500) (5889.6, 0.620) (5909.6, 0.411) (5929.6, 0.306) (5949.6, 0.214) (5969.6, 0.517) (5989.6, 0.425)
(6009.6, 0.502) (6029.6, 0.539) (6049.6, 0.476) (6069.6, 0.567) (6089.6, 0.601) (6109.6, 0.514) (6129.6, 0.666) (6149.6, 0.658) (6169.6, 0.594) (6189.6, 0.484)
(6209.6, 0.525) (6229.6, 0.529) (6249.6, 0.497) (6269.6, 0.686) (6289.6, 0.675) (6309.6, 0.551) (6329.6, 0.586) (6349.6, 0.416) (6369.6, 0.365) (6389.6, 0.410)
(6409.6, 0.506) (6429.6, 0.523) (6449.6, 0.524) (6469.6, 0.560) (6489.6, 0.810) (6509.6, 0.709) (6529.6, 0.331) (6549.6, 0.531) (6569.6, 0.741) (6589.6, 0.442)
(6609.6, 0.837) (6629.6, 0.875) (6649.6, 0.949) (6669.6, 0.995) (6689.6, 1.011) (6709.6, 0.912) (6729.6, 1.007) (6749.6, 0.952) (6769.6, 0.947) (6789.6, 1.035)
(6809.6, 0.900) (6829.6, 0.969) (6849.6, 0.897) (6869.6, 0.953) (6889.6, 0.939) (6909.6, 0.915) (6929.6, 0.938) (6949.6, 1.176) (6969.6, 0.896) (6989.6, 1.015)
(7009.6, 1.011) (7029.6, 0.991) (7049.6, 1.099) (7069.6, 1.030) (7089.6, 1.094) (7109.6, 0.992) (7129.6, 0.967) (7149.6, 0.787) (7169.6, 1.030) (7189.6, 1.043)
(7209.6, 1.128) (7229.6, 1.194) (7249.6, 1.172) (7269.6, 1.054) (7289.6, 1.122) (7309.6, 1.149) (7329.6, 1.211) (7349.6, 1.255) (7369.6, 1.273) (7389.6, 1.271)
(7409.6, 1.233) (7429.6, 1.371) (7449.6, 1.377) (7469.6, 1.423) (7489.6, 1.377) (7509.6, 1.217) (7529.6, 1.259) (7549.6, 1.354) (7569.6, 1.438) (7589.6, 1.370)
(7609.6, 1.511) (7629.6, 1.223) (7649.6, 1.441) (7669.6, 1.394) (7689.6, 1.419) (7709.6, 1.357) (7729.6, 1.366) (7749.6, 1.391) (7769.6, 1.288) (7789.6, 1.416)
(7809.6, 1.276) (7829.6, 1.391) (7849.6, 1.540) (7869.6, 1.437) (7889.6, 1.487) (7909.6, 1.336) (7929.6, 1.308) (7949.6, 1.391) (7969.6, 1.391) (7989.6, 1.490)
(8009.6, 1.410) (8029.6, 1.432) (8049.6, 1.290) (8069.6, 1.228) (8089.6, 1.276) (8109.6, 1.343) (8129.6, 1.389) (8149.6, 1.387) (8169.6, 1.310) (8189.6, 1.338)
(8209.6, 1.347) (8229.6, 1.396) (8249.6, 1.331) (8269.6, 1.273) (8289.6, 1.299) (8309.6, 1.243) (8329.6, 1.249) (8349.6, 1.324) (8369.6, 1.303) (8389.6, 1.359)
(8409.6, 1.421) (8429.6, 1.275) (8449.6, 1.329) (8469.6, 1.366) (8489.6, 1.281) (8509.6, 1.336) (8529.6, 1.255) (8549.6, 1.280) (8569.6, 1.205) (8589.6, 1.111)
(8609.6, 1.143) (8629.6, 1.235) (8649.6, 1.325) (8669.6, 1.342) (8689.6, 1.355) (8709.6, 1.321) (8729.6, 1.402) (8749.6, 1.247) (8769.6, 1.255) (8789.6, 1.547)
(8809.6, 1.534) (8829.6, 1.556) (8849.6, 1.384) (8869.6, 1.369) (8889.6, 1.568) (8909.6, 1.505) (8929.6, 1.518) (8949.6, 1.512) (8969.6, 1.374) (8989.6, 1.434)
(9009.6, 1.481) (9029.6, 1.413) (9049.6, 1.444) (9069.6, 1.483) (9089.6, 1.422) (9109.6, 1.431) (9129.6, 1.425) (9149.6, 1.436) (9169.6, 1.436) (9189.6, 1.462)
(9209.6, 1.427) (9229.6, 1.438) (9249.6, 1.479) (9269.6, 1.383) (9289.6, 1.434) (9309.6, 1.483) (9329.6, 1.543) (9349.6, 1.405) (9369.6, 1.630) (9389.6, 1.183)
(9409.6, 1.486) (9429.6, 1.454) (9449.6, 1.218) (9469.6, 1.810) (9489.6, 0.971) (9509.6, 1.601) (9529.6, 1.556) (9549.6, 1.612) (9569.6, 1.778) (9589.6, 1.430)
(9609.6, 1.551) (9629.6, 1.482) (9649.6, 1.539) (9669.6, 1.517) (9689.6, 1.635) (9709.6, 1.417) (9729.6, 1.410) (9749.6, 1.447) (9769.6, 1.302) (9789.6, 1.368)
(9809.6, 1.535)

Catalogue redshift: 0.66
